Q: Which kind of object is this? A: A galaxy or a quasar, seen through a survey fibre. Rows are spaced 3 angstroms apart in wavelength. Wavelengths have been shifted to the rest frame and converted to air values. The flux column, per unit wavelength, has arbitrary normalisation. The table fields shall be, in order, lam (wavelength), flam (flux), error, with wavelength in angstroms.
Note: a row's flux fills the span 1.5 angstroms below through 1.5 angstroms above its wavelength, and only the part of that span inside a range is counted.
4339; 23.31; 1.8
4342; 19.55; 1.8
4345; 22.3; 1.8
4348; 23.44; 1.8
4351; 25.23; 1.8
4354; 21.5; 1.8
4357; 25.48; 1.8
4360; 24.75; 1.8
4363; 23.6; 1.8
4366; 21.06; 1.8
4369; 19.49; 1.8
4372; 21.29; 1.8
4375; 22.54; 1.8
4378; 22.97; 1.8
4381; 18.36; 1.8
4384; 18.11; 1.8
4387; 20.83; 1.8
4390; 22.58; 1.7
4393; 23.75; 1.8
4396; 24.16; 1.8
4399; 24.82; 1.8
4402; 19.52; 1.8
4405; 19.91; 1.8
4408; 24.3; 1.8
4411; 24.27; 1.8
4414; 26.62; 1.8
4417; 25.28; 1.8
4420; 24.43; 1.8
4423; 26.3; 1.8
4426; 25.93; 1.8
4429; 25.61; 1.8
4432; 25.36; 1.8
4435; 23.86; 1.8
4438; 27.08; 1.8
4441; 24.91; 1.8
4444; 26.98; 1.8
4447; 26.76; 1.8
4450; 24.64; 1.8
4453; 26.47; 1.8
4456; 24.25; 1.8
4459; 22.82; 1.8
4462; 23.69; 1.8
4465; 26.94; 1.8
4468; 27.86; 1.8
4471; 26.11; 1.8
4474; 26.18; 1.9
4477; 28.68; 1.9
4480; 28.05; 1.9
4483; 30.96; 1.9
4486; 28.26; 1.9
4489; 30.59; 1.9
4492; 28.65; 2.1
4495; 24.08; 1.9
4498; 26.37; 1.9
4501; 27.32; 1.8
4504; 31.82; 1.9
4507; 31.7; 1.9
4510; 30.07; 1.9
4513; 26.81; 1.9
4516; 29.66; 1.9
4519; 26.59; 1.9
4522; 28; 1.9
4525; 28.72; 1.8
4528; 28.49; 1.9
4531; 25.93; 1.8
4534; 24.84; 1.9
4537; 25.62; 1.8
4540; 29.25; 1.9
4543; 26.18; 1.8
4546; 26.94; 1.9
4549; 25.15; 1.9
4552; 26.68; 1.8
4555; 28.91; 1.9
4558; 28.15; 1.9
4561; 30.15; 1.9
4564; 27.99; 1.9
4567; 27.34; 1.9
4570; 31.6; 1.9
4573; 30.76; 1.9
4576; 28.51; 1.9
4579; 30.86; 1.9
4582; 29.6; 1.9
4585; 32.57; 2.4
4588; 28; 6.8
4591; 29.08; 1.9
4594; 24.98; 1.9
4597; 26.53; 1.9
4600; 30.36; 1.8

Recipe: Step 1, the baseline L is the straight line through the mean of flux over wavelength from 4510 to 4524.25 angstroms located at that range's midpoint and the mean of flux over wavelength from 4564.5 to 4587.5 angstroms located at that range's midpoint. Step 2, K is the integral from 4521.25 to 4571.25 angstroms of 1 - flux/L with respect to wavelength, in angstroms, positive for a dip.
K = 2.41 angstroms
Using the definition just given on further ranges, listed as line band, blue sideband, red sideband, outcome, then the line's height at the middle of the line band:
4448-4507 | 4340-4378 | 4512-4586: -2.42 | 26.1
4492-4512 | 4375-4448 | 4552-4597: -1.36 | 26.7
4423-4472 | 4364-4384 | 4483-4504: -0.65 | 25.3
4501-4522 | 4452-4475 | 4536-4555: -2.32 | 26.3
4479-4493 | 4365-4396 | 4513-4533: -1.78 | 26.1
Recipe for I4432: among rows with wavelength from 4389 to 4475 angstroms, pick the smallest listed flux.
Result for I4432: 19.52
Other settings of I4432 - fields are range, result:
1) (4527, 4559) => 24.84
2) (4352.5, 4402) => 18.11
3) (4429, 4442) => 23.86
